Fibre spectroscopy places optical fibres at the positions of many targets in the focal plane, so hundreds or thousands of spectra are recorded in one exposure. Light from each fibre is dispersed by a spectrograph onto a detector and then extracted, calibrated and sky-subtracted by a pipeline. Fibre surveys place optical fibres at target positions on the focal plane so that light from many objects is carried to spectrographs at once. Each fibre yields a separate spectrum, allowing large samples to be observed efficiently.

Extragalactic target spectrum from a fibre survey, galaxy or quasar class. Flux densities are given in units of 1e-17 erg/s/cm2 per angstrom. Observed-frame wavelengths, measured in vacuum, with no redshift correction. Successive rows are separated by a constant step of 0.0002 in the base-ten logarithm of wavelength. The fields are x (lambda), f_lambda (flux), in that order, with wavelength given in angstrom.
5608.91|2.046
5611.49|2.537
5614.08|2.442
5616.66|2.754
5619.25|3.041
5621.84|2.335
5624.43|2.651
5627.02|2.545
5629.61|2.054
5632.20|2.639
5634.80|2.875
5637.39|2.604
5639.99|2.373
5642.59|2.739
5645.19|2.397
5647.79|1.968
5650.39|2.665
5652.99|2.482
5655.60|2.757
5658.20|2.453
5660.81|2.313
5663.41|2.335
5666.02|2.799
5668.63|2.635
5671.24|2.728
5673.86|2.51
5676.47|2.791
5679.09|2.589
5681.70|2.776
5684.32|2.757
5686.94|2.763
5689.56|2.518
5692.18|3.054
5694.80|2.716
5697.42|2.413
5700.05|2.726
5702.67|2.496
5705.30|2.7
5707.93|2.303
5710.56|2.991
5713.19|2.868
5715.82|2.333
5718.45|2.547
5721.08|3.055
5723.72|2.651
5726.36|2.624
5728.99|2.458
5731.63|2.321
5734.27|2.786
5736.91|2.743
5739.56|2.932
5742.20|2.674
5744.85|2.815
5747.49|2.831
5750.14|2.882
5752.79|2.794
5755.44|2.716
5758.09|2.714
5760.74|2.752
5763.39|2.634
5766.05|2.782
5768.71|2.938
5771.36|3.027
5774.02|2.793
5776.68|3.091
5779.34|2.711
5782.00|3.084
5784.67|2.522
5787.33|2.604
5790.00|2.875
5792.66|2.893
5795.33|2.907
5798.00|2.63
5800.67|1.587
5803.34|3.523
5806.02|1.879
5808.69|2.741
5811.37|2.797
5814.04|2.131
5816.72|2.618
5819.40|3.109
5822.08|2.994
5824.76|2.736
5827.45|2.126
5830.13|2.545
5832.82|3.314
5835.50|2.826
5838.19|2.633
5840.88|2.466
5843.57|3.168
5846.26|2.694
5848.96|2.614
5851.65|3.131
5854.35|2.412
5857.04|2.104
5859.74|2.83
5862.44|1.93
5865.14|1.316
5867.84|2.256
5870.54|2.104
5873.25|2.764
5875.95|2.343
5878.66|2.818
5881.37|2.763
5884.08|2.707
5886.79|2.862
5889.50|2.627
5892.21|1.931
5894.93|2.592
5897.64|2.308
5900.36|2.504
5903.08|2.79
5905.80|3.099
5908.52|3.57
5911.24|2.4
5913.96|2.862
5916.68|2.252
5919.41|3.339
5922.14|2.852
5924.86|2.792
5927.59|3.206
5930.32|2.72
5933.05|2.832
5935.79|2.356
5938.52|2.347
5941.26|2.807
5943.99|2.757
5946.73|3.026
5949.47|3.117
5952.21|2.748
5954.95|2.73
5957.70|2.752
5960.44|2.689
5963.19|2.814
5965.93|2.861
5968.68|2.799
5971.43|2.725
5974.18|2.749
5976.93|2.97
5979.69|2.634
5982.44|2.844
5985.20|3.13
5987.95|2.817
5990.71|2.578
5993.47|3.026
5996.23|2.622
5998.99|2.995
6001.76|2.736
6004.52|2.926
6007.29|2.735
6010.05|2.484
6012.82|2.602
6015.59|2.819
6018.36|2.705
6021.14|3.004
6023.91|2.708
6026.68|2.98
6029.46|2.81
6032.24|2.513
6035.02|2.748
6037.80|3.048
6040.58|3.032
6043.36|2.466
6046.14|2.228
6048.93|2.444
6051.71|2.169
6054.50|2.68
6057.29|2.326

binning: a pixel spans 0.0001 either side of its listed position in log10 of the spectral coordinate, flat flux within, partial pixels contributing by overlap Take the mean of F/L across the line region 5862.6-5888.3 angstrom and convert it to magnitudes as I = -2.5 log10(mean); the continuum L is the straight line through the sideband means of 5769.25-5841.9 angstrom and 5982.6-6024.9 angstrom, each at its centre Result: 0.14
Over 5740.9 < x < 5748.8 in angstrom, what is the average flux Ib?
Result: 2.77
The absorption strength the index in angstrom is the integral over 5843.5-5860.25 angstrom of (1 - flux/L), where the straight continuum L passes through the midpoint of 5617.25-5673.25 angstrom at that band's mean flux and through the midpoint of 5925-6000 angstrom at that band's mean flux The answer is 0.28 angstrom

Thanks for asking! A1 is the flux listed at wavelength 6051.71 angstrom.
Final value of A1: 2.169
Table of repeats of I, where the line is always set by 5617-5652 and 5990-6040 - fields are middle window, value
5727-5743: -0.020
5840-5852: -0.050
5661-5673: -0.014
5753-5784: -0.083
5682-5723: -0.043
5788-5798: -0.079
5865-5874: 0.232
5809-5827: -0.018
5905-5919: -0.056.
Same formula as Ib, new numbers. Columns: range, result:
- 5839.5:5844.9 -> 2.81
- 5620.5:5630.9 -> 2.4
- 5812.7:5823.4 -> 2.71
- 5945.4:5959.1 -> 2.87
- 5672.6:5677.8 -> 2.65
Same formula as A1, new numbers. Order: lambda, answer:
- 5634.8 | 2.875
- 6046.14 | 2.228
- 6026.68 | 2.98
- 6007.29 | 2.735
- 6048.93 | 2.444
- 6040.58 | 3.032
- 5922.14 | 2.852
